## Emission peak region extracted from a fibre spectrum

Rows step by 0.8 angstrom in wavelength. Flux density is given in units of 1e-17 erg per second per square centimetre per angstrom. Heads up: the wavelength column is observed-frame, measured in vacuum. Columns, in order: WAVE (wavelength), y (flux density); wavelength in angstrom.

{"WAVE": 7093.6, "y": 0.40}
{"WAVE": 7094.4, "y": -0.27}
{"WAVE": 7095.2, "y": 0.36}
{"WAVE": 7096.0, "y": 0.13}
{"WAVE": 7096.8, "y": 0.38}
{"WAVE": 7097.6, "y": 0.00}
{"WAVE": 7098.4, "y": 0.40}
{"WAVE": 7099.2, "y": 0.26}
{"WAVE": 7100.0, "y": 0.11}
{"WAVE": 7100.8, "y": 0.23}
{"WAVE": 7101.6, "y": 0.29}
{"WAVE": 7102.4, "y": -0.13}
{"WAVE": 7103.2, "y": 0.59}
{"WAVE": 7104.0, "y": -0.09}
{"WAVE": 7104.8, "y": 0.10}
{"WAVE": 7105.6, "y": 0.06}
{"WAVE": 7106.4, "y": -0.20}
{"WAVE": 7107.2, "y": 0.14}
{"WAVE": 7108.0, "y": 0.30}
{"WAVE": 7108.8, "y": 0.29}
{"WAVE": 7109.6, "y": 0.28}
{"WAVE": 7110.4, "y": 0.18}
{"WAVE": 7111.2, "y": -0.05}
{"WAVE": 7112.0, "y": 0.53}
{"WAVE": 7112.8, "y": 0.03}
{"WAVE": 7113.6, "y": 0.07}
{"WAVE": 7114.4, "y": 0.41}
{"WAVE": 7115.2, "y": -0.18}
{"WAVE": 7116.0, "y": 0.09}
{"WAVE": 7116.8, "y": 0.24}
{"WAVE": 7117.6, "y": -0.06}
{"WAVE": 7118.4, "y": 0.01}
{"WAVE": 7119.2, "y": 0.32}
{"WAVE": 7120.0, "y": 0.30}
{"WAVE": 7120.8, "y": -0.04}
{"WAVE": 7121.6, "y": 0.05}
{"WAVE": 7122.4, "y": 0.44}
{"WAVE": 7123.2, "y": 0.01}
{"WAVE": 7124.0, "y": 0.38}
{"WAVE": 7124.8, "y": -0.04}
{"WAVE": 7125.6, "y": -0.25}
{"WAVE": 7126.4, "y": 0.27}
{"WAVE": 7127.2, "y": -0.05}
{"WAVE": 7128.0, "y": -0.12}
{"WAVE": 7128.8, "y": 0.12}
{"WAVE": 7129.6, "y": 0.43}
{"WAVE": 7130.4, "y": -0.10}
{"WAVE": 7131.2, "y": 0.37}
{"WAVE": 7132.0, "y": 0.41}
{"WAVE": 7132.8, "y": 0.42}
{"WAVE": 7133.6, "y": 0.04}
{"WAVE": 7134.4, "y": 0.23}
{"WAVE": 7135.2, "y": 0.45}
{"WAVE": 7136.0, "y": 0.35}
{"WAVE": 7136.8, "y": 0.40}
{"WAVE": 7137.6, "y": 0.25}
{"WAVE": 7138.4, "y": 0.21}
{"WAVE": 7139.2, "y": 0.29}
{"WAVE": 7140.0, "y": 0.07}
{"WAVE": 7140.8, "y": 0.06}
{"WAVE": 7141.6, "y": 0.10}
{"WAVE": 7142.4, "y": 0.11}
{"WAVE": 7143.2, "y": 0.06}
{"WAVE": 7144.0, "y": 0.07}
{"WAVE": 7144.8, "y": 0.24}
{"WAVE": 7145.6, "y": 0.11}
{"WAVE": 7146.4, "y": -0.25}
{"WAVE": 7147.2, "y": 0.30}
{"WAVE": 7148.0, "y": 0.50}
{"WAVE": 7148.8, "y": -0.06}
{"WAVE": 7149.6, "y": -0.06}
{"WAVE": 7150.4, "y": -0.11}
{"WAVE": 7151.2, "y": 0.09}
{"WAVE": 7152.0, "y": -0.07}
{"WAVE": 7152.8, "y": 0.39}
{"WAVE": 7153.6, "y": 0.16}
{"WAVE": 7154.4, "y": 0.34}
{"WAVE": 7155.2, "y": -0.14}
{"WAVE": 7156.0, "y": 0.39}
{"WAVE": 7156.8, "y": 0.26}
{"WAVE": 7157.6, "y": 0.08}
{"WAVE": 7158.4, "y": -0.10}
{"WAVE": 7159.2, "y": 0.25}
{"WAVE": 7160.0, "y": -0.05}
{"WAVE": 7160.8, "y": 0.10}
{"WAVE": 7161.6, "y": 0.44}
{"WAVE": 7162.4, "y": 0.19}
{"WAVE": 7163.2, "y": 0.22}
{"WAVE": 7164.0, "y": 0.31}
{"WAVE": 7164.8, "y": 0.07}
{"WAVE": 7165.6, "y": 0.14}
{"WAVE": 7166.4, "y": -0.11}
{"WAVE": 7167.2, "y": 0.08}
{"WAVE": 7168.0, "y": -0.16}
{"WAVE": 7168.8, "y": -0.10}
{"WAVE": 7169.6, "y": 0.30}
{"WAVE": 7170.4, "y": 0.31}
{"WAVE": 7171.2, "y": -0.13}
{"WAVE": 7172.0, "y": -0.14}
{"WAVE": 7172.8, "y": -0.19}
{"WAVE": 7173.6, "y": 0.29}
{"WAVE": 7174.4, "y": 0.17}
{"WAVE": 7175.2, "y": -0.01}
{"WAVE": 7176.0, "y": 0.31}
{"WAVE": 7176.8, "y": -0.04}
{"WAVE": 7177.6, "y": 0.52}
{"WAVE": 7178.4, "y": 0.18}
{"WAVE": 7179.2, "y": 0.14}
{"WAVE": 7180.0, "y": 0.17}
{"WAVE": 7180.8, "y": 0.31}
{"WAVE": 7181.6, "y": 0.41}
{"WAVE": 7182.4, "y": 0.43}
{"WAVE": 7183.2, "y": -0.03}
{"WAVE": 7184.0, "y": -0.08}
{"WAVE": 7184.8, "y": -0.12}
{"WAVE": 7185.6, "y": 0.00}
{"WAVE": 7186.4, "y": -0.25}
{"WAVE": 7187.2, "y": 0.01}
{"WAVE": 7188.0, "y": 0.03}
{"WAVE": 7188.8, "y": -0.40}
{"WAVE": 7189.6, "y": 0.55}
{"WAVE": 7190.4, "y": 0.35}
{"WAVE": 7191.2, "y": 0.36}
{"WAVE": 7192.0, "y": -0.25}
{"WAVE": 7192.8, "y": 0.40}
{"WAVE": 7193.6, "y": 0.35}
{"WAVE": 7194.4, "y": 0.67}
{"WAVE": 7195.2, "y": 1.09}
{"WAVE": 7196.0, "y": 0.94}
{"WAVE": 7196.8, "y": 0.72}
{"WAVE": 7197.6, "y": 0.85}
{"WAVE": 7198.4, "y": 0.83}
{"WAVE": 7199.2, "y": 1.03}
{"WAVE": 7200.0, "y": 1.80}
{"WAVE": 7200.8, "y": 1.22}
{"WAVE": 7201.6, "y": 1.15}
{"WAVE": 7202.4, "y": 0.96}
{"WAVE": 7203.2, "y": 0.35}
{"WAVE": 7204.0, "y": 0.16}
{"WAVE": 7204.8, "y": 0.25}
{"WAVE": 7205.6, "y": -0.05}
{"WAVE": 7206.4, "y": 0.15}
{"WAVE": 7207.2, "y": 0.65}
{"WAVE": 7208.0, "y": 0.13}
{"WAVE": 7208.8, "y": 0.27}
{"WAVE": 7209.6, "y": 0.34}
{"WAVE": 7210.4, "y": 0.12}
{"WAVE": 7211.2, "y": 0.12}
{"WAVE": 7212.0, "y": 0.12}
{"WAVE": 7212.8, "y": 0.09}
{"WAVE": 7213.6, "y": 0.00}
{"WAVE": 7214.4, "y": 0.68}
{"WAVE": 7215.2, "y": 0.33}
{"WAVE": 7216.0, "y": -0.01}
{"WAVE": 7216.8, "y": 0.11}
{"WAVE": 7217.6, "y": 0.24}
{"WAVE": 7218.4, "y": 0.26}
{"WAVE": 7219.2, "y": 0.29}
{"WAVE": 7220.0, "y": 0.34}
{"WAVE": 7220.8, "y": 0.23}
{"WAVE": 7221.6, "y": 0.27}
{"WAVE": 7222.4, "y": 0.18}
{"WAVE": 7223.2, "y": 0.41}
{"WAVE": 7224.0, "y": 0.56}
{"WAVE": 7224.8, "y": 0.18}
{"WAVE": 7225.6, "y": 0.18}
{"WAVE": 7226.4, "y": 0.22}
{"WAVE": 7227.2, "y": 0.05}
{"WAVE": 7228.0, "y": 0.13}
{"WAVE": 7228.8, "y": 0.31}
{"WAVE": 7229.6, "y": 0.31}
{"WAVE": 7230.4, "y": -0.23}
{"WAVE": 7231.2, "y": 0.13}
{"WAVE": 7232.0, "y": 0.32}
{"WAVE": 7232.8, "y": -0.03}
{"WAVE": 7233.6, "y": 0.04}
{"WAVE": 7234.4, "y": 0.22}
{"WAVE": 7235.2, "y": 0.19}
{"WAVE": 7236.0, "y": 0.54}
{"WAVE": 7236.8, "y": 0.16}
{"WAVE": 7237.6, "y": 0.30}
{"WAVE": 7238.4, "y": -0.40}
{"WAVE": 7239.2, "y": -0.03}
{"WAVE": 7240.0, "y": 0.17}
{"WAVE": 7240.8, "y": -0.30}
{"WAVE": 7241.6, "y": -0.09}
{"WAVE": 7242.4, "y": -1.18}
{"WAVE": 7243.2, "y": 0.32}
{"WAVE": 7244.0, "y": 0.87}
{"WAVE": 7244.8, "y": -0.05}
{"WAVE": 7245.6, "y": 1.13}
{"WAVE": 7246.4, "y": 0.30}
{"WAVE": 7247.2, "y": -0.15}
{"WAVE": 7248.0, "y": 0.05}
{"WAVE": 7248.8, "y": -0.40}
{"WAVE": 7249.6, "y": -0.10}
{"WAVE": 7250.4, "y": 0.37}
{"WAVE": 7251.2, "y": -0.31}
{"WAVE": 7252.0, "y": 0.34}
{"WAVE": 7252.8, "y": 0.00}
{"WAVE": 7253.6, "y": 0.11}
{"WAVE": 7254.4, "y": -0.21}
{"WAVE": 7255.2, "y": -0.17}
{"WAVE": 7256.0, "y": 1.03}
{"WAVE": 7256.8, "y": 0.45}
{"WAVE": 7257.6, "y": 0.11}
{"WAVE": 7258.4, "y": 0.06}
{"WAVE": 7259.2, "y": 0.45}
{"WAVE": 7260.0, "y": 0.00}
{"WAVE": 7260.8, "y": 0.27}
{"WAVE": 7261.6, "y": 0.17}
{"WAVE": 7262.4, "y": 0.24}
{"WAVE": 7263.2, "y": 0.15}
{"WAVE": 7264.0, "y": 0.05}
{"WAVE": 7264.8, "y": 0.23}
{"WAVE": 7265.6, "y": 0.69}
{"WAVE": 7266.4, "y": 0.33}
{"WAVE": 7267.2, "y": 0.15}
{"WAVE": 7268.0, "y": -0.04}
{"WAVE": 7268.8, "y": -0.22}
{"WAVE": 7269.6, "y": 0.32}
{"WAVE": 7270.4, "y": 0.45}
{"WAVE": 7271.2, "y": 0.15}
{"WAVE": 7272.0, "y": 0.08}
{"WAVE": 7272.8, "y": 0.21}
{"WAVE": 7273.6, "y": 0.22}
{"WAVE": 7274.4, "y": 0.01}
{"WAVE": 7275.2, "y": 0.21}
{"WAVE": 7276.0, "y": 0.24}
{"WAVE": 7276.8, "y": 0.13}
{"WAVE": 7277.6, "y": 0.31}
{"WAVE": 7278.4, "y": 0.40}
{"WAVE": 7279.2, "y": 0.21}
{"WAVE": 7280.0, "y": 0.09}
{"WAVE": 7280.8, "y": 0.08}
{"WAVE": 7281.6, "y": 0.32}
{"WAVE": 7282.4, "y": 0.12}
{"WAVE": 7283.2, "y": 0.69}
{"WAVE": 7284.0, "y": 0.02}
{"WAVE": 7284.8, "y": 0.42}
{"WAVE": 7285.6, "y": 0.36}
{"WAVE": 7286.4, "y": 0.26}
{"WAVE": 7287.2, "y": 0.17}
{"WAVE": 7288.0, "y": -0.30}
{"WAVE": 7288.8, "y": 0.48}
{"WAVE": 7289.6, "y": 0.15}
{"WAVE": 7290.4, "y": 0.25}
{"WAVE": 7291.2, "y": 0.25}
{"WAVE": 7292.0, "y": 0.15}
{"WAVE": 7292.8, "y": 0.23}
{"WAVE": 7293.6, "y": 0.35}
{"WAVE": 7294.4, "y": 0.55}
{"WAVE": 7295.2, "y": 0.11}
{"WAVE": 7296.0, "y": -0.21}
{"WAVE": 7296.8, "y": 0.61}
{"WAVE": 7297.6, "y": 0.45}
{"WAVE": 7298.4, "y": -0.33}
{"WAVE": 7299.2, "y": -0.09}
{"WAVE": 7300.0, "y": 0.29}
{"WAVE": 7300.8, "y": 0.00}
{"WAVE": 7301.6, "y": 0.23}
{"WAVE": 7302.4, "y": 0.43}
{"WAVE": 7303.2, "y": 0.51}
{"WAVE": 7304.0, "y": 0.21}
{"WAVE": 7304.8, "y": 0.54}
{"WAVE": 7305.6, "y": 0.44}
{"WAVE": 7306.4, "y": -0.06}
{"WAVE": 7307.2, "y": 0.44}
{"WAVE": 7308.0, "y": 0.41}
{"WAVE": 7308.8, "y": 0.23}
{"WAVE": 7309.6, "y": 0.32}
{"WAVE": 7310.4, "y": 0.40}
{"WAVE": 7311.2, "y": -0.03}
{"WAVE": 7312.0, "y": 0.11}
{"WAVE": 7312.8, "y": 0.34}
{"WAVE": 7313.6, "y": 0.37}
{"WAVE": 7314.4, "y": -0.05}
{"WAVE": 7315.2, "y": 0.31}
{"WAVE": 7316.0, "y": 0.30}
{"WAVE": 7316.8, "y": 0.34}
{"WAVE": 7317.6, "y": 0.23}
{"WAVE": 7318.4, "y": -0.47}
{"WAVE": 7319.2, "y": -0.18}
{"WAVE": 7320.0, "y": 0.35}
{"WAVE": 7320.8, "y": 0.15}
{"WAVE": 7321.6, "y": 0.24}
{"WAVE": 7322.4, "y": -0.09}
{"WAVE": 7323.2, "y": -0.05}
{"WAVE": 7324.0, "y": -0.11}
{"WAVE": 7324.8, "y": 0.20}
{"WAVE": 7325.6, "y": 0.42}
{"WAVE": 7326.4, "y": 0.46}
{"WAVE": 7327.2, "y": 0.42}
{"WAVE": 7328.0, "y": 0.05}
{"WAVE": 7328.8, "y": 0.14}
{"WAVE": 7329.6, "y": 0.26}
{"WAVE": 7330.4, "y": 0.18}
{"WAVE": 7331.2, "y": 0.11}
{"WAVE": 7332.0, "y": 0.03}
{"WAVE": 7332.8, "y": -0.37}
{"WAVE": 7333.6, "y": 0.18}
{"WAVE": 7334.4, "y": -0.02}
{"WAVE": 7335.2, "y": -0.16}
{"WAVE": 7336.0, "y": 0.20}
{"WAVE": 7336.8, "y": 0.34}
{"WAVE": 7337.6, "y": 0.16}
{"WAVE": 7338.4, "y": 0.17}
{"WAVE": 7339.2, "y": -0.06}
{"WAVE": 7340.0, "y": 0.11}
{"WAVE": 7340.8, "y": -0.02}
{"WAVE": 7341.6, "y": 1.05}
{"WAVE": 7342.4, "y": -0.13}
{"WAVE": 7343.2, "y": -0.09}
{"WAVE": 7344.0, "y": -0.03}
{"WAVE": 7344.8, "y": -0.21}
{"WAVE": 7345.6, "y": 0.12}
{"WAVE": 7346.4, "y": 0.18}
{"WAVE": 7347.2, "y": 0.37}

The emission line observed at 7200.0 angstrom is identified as [O II] 3727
